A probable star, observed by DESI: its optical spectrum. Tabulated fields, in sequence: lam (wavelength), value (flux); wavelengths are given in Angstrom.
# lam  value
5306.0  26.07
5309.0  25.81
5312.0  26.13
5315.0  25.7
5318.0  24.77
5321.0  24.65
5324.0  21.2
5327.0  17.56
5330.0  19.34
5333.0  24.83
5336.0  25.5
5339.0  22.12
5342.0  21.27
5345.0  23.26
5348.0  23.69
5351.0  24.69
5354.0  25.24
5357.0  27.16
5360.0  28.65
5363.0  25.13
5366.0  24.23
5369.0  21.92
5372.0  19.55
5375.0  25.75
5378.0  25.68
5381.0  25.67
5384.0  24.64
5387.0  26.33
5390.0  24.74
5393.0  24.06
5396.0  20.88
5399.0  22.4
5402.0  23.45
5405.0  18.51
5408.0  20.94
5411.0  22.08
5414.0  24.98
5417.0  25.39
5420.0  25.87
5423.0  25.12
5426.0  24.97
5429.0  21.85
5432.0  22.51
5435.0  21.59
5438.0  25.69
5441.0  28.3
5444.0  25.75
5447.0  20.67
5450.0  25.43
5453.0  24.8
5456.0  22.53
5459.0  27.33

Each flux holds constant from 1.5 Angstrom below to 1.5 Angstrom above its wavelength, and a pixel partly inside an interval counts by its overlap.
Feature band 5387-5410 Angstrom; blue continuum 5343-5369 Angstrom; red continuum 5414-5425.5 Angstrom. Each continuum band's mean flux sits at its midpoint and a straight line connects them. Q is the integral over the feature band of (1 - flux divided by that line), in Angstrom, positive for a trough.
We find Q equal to 2.6 Angstrom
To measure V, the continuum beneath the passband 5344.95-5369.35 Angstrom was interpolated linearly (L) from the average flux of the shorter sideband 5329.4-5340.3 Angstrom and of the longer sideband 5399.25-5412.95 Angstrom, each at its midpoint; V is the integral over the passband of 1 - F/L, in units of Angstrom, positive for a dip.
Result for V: -2.6 Angstrom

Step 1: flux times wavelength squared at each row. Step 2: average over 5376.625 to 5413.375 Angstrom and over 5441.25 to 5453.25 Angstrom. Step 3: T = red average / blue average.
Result 1.07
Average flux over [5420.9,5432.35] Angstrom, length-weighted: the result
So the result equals 23.8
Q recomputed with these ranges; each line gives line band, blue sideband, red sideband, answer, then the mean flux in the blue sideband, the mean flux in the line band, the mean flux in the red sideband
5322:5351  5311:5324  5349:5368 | 3.40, 24.8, 22.3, 25.7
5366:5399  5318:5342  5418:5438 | -1.07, 22.3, 23.9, 23.8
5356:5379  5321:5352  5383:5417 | -1.97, 22.4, 24.7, 23.1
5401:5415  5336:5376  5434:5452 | 1.49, 24.1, 21.8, 24.7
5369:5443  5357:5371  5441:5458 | 2.74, 25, 23.8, 24.3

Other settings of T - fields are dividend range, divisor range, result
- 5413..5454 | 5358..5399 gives 1.03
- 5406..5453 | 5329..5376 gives 1.03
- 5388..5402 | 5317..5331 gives 1.11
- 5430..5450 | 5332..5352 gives 1.06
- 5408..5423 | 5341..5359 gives 1.02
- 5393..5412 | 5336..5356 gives 0.93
